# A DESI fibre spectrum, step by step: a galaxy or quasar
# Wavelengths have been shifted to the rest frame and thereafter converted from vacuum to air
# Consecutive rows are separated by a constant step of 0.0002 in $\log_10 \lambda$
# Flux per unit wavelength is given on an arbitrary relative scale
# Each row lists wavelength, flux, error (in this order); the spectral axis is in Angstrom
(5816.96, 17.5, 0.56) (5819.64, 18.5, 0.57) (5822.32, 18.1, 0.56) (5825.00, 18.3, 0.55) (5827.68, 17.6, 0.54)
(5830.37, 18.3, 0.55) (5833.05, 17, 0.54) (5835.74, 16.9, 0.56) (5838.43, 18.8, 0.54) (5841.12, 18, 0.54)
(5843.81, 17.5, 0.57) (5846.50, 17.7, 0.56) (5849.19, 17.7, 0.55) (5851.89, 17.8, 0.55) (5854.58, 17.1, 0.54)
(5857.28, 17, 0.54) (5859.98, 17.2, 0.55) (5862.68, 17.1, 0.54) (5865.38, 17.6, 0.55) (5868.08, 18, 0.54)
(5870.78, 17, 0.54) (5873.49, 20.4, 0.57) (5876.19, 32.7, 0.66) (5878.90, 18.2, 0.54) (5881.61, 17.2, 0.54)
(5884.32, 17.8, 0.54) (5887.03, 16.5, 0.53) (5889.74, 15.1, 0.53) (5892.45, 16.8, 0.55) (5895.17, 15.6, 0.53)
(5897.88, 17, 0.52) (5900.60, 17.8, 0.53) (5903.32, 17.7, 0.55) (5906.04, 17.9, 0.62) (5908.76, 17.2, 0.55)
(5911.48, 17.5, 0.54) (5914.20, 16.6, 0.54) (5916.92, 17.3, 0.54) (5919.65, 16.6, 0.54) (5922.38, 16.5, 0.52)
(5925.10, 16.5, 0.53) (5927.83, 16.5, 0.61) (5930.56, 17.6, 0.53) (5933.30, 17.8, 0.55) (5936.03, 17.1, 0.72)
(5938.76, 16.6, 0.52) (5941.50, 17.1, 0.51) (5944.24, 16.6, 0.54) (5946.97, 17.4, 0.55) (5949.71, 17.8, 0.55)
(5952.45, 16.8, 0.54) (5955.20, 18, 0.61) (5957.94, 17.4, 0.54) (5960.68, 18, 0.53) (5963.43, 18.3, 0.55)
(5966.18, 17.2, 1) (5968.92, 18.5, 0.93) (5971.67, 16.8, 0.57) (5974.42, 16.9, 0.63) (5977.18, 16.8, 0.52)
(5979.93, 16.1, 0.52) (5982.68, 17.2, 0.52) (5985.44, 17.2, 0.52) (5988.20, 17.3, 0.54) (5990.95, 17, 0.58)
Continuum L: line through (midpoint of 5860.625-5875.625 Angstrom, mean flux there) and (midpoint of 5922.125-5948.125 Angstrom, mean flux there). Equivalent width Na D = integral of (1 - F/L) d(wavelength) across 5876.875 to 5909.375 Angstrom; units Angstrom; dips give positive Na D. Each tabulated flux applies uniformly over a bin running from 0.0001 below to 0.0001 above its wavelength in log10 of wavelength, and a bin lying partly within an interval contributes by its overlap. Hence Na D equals 1.3 Angstrom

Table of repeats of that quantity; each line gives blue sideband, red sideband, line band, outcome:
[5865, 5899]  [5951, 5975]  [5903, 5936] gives 1.7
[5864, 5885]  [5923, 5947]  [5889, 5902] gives 1.6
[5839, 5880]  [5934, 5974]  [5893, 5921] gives 1.5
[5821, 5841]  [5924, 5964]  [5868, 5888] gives -2.6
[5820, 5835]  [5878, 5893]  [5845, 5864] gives 0.1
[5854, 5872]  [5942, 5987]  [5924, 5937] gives 0.1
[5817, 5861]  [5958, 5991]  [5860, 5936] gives -1.0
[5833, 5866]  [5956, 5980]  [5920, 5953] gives 0.8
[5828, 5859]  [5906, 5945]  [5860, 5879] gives -2.9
